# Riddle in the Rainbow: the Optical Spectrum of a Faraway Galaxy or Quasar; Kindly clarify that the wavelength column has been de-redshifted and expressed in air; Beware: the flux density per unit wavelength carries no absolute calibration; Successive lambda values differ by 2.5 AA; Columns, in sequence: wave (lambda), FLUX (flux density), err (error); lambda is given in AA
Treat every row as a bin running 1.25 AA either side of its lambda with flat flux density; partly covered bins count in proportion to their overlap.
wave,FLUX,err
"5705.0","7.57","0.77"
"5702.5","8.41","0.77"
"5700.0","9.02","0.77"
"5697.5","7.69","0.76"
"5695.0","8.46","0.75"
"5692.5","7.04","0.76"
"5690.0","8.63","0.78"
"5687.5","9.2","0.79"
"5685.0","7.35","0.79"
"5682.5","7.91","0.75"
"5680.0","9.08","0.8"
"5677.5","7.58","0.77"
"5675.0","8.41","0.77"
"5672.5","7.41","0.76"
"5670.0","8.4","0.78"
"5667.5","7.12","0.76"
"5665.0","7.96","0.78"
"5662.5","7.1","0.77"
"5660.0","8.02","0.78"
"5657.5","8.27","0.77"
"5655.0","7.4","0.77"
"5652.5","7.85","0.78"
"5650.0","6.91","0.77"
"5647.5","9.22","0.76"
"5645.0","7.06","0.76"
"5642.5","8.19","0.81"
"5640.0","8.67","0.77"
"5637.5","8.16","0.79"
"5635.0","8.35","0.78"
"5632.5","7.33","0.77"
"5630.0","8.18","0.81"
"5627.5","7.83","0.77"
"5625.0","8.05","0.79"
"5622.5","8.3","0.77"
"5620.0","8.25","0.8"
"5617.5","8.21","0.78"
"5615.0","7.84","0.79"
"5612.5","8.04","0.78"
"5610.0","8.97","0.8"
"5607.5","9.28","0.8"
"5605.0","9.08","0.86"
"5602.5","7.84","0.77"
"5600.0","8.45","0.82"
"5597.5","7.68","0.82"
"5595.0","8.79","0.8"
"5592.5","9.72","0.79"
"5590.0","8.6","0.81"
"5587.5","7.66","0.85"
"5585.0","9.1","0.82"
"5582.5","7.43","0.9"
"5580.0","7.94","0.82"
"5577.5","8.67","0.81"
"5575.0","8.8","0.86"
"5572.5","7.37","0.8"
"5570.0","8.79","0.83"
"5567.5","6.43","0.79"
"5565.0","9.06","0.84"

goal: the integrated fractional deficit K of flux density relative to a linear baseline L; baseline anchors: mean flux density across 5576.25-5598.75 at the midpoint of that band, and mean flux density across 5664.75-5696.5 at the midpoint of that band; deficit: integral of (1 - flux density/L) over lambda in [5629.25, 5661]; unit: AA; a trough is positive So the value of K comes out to 0.8 AA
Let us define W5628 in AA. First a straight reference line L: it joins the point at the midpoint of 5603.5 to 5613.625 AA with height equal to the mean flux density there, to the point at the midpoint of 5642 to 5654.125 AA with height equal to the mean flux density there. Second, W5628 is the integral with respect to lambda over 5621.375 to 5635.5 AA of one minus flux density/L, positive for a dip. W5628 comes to 0.6 AA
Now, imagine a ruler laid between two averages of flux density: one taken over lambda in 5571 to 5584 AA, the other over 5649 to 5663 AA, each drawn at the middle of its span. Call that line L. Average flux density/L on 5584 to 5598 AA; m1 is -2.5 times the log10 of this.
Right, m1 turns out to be -0.083 mag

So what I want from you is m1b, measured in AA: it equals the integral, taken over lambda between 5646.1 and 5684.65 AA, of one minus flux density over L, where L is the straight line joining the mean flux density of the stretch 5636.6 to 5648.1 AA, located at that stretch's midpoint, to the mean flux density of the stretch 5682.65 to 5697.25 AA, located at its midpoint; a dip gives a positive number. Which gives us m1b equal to 1.2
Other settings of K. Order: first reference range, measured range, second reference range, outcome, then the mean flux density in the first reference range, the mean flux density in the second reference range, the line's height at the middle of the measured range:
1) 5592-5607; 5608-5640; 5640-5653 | 0.2 AA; 8.57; 7.93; 8.23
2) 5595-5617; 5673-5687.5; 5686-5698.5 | 0.2 AA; 8.41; 8.2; 8.23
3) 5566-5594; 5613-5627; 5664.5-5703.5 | 0.1 AA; 8.24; 8.11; 8.19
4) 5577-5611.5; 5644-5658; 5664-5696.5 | 0.7 AA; 8.51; 8.04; 8.2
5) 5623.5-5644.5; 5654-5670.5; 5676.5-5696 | 0.8 AA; 8.06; 8.16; 8.11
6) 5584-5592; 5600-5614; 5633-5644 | -0.3 AA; 8.55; 8.24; 8.44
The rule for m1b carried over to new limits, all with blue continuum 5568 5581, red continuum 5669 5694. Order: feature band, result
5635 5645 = 0.0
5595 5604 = 0.1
